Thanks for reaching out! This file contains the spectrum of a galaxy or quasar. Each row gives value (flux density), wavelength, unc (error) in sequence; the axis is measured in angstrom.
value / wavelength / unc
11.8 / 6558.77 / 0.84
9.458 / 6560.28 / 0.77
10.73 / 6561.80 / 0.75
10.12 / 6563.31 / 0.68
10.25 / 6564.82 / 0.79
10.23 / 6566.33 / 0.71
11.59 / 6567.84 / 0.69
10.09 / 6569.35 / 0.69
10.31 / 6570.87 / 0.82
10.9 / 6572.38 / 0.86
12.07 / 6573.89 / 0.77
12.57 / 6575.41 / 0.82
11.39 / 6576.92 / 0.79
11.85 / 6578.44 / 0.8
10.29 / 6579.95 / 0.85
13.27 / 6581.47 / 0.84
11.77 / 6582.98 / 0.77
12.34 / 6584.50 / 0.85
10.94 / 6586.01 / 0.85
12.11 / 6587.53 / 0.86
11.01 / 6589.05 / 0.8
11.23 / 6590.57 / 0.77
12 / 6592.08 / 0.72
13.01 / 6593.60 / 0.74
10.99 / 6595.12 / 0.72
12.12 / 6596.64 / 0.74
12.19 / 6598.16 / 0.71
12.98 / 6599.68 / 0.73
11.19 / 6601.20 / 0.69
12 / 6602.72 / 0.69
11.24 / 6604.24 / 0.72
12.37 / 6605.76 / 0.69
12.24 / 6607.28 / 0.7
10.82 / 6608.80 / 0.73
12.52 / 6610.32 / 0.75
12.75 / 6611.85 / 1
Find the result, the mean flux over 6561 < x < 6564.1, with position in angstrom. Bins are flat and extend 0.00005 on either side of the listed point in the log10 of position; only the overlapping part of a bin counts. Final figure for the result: 10.4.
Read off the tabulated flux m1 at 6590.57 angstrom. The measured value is 11.23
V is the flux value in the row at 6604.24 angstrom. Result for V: 11.24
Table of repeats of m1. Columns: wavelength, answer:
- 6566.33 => 10.23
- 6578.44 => 11.85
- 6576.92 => 11.39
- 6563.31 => 10.12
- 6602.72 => 12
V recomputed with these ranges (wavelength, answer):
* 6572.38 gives 10.9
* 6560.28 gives 9.458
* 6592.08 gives 12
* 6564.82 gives 10.25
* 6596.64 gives 12.12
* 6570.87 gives 10.31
